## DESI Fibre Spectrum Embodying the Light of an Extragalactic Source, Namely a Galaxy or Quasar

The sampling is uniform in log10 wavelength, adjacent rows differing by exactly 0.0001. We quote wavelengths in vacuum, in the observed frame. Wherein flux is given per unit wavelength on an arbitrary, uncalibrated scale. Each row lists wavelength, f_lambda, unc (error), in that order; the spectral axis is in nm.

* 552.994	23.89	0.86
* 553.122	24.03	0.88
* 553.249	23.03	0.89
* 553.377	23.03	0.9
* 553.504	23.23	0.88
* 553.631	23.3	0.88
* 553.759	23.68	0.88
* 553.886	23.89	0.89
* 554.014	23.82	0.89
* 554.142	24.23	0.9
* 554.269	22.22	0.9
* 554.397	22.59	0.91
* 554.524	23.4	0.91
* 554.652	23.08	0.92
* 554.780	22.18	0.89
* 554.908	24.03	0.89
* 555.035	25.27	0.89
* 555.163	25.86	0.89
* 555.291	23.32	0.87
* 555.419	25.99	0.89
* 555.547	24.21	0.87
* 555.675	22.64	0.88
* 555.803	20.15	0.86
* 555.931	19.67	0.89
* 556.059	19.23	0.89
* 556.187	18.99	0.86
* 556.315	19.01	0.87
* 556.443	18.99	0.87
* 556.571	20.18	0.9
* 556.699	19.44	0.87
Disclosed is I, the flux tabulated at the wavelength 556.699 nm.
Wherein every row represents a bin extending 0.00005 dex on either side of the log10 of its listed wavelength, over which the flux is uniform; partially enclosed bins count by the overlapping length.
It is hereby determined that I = 19.44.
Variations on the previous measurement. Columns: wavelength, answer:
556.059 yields 19.23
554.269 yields 22.22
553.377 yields 23.03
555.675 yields 22.64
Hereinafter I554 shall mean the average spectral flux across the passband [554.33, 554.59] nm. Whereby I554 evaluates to 23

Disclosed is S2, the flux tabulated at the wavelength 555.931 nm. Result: 19.67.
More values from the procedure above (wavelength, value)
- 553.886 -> 23.89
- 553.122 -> 24.03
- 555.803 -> 20.15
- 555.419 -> 25.99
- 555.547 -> 24.21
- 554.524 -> 23.4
